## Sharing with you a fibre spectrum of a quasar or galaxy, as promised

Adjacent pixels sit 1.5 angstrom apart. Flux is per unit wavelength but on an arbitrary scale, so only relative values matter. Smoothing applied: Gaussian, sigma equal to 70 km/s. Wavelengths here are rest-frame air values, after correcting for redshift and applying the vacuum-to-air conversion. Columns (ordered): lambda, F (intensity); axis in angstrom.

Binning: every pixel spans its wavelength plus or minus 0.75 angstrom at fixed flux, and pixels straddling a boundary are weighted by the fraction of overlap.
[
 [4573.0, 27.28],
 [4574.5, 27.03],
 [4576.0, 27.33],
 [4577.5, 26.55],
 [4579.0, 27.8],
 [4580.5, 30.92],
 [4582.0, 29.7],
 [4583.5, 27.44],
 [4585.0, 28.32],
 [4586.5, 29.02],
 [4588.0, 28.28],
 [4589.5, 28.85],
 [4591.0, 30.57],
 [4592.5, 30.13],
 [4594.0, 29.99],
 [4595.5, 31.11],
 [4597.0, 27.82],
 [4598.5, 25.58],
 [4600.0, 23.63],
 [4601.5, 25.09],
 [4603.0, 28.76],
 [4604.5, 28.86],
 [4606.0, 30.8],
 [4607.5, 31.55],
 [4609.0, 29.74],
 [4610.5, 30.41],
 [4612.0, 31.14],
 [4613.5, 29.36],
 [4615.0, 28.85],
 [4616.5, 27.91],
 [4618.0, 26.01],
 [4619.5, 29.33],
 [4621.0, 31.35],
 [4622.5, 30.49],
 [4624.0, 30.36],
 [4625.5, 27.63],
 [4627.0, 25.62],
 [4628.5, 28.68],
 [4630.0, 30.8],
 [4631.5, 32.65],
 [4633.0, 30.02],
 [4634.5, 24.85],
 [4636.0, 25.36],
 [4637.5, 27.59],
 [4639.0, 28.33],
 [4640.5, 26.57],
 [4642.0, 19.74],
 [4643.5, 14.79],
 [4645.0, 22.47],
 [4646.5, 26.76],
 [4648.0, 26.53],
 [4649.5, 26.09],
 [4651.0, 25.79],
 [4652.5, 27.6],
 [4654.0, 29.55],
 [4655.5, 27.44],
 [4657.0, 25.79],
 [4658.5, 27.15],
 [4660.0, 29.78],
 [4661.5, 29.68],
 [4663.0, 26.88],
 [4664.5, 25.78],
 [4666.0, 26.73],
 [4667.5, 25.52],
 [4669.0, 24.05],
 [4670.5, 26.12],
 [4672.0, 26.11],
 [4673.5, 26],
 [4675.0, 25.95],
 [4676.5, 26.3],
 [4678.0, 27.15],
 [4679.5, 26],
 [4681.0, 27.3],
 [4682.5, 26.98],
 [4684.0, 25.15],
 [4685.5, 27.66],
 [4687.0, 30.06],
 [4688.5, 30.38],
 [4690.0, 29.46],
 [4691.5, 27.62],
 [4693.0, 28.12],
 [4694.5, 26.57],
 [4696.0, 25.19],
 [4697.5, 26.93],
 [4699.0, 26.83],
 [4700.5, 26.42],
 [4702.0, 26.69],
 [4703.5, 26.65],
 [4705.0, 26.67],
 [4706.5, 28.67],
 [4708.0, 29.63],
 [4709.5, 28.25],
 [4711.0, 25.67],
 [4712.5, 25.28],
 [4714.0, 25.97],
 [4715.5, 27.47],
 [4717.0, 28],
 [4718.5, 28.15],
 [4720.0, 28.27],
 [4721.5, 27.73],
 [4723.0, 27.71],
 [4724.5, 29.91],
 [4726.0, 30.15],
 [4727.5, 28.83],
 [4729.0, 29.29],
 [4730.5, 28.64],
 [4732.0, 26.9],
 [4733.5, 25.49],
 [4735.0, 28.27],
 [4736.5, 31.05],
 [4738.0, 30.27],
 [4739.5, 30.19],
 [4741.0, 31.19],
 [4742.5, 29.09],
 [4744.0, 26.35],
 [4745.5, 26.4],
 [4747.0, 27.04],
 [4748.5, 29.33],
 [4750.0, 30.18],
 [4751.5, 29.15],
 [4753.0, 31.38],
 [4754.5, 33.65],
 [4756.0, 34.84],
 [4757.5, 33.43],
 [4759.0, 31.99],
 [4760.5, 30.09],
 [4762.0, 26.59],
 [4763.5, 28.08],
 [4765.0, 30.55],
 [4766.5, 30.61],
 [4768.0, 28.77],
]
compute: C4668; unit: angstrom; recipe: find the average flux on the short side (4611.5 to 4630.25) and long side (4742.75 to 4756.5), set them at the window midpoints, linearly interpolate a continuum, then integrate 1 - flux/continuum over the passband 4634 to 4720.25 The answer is 7.8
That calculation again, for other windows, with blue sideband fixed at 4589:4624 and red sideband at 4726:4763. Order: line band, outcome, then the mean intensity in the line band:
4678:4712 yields 2.3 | 27.4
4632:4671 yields 4.2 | 26.1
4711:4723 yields 0.9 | 27.2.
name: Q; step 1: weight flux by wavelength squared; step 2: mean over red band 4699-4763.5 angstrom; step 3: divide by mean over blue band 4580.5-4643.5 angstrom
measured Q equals 1.07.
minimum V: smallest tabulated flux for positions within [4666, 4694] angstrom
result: 24.05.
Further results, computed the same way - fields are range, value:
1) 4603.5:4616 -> 28.85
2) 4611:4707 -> 14.79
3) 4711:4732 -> 25.28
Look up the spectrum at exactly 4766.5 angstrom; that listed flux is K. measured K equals 30.61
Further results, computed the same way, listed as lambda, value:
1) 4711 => 25.67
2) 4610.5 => 30.41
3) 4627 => 25.62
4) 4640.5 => 26.57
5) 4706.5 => 28.67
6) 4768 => 28.77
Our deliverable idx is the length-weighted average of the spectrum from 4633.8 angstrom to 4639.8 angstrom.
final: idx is 26.5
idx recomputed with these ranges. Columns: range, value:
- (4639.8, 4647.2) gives 22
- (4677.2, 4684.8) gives 26.5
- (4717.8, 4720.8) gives 28.2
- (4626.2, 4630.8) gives 28.4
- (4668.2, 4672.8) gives 25.4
